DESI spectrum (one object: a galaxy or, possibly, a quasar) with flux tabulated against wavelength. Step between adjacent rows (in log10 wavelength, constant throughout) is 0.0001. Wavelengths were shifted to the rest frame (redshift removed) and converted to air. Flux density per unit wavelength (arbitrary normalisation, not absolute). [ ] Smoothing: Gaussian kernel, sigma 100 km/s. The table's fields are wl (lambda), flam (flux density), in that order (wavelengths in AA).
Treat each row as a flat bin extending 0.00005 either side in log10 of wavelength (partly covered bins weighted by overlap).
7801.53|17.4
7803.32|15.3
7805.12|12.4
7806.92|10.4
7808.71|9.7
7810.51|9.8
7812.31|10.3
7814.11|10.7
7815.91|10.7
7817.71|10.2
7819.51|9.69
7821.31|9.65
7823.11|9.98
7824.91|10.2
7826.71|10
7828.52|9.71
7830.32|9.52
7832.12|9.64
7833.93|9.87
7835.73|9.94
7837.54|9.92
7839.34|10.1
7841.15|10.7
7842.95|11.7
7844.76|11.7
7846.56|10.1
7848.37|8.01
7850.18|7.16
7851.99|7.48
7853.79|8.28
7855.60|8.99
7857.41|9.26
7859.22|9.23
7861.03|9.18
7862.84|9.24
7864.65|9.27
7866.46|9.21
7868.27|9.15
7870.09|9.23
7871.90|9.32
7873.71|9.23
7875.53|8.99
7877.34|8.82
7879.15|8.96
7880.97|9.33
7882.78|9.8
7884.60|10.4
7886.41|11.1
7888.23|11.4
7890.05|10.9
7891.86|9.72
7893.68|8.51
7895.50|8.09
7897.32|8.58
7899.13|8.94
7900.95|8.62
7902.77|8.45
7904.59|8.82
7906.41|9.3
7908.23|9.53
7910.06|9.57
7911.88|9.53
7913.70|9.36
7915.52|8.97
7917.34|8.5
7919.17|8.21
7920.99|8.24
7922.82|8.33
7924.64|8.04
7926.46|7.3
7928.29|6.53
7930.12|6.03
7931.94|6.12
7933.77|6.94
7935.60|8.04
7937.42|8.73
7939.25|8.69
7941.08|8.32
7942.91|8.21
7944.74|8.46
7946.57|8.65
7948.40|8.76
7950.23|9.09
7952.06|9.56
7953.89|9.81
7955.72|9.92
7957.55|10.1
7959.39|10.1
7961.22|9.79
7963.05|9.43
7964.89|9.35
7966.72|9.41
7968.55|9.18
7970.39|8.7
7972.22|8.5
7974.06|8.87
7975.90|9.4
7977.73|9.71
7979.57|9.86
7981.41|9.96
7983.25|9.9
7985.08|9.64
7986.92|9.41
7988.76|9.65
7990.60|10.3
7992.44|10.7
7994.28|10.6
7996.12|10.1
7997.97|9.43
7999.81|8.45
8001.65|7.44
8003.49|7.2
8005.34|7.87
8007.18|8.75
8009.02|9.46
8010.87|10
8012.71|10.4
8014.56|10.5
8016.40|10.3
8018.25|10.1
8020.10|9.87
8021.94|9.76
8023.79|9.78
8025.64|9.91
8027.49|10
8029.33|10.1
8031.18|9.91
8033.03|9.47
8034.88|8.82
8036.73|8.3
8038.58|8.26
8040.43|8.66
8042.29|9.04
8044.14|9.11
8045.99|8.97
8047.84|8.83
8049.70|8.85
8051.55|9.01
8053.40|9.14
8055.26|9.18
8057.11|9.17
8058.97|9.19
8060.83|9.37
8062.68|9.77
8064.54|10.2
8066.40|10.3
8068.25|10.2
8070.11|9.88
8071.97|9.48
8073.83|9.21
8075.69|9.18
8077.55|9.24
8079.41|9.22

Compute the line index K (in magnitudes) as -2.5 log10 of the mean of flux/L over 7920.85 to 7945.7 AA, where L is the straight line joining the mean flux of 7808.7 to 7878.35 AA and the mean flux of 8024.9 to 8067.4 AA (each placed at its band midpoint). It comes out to 0.22 mag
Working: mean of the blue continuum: 9.58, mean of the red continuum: 9.29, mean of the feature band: 7.7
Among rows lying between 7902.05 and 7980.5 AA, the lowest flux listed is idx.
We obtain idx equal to 6.03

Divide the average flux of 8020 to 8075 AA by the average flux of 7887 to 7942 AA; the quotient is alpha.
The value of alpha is 1.10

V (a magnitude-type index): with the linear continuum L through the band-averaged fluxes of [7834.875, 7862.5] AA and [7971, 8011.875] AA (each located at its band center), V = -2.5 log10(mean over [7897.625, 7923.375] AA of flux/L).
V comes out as 0.06 mag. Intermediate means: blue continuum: 9.44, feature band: 8.88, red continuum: 9.33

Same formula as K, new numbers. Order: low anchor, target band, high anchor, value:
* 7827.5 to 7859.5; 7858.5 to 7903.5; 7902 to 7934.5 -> -0.06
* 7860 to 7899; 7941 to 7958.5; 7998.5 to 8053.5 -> 0.02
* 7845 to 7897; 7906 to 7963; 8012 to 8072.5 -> 0.09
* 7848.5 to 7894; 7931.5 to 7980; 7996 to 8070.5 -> 0.04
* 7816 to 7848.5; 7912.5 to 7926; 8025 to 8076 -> 0.15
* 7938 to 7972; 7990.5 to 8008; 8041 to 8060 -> 0.01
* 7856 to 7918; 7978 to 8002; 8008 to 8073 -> -0.03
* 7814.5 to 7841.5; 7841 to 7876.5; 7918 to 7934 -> -0.01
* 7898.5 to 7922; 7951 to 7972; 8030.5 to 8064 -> -0.07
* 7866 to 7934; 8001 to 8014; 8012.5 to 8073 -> 0.06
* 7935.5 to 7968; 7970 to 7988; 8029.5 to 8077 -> -0.03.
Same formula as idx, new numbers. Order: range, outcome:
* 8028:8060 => 8.26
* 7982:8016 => 7.2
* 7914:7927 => 7.3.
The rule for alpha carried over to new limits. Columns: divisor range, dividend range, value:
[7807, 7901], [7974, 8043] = 0.99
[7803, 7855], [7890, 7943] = 0.84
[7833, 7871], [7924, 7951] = 0.83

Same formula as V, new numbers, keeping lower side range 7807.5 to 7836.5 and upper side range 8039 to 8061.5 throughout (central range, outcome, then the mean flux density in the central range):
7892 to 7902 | 0.122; 8.64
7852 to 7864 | 0.105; 8.92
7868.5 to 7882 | 0.072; 9.13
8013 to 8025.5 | -0.103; 10.1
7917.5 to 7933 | 0.277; 7.4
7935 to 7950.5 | 0.113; 8.54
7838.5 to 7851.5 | 0.005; 9.84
